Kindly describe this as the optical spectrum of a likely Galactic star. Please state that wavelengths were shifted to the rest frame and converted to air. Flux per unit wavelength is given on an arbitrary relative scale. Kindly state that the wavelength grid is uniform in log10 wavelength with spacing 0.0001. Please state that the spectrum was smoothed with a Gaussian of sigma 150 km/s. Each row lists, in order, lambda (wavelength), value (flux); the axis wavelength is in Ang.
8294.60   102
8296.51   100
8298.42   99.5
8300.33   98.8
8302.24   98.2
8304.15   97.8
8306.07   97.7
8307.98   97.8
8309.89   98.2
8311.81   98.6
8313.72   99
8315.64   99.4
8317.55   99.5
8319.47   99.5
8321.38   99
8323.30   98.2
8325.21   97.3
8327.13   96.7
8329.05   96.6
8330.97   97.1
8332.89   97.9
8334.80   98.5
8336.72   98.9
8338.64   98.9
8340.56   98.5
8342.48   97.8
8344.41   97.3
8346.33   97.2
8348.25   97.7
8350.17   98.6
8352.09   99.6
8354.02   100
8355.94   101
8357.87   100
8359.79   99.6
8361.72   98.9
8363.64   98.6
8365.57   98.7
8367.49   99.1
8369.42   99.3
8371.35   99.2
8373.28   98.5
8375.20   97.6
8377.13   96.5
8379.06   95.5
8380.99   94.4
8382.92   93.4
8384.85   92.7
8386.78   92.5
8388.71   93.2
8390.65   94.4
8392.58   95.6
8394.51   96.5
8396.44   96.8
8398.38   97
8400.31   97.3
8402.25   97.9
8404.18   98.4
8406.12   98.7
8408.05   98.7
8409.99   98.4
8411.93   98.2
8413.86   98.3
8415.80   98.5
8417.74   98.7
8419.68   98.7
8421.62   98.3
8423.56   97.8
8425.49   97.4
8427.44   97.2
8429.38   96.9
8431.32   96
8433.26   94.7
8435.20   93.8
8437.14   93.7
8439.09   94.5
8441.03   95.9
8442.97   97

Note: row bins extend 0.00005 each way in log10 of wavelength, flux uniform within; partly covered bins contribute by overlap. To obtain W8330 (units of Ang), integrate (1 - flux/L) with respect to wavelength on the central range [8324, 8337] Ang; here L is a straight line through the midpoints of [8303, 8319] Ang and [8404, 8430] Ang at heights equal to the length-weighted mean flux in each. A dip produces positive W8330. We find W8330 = 0.1 Ang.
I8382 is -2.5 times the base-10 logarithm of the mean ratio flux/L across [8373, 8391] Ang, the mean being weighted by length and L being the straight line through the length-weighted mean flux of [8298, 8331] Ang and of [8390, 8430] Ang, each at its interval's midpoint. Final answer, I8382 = 0.03 mag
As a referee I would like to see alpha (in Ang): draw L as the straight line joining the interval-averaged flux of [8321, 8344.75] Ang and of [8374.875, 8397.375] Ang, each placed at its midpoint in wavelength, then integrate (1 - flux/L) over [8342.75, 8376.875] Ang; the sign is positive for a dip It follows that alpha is -0.9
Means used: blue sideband 97.9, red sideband 94.8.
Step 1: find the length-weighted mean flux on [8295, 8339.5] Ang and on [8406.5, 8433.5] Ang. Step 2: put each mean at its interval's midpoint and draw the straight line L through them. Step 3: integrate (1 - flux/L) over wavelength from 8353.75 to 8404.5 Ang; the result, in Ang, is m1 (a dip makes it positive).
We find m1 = 0.5 Ang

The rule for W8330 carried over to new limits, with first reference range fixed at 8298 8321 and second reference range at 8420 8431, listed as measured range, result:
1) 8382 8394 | 0.5 Ang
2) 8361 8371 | -0.1 Ang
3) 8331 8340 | 0.0 Ang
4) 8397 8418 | -0.1 Ang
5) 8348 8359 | -0.2 Ang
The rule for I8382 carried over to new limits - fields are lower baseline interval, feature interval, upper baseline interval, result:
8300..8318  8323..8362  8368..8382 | -0.01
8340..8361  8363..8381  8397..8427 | 0.01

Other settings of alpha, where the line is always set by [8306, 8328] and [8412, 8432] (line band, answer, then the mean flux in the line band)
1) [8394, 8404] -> 0.1 Ang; 97.2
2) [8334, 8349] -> 0.0 Ang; 98.1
